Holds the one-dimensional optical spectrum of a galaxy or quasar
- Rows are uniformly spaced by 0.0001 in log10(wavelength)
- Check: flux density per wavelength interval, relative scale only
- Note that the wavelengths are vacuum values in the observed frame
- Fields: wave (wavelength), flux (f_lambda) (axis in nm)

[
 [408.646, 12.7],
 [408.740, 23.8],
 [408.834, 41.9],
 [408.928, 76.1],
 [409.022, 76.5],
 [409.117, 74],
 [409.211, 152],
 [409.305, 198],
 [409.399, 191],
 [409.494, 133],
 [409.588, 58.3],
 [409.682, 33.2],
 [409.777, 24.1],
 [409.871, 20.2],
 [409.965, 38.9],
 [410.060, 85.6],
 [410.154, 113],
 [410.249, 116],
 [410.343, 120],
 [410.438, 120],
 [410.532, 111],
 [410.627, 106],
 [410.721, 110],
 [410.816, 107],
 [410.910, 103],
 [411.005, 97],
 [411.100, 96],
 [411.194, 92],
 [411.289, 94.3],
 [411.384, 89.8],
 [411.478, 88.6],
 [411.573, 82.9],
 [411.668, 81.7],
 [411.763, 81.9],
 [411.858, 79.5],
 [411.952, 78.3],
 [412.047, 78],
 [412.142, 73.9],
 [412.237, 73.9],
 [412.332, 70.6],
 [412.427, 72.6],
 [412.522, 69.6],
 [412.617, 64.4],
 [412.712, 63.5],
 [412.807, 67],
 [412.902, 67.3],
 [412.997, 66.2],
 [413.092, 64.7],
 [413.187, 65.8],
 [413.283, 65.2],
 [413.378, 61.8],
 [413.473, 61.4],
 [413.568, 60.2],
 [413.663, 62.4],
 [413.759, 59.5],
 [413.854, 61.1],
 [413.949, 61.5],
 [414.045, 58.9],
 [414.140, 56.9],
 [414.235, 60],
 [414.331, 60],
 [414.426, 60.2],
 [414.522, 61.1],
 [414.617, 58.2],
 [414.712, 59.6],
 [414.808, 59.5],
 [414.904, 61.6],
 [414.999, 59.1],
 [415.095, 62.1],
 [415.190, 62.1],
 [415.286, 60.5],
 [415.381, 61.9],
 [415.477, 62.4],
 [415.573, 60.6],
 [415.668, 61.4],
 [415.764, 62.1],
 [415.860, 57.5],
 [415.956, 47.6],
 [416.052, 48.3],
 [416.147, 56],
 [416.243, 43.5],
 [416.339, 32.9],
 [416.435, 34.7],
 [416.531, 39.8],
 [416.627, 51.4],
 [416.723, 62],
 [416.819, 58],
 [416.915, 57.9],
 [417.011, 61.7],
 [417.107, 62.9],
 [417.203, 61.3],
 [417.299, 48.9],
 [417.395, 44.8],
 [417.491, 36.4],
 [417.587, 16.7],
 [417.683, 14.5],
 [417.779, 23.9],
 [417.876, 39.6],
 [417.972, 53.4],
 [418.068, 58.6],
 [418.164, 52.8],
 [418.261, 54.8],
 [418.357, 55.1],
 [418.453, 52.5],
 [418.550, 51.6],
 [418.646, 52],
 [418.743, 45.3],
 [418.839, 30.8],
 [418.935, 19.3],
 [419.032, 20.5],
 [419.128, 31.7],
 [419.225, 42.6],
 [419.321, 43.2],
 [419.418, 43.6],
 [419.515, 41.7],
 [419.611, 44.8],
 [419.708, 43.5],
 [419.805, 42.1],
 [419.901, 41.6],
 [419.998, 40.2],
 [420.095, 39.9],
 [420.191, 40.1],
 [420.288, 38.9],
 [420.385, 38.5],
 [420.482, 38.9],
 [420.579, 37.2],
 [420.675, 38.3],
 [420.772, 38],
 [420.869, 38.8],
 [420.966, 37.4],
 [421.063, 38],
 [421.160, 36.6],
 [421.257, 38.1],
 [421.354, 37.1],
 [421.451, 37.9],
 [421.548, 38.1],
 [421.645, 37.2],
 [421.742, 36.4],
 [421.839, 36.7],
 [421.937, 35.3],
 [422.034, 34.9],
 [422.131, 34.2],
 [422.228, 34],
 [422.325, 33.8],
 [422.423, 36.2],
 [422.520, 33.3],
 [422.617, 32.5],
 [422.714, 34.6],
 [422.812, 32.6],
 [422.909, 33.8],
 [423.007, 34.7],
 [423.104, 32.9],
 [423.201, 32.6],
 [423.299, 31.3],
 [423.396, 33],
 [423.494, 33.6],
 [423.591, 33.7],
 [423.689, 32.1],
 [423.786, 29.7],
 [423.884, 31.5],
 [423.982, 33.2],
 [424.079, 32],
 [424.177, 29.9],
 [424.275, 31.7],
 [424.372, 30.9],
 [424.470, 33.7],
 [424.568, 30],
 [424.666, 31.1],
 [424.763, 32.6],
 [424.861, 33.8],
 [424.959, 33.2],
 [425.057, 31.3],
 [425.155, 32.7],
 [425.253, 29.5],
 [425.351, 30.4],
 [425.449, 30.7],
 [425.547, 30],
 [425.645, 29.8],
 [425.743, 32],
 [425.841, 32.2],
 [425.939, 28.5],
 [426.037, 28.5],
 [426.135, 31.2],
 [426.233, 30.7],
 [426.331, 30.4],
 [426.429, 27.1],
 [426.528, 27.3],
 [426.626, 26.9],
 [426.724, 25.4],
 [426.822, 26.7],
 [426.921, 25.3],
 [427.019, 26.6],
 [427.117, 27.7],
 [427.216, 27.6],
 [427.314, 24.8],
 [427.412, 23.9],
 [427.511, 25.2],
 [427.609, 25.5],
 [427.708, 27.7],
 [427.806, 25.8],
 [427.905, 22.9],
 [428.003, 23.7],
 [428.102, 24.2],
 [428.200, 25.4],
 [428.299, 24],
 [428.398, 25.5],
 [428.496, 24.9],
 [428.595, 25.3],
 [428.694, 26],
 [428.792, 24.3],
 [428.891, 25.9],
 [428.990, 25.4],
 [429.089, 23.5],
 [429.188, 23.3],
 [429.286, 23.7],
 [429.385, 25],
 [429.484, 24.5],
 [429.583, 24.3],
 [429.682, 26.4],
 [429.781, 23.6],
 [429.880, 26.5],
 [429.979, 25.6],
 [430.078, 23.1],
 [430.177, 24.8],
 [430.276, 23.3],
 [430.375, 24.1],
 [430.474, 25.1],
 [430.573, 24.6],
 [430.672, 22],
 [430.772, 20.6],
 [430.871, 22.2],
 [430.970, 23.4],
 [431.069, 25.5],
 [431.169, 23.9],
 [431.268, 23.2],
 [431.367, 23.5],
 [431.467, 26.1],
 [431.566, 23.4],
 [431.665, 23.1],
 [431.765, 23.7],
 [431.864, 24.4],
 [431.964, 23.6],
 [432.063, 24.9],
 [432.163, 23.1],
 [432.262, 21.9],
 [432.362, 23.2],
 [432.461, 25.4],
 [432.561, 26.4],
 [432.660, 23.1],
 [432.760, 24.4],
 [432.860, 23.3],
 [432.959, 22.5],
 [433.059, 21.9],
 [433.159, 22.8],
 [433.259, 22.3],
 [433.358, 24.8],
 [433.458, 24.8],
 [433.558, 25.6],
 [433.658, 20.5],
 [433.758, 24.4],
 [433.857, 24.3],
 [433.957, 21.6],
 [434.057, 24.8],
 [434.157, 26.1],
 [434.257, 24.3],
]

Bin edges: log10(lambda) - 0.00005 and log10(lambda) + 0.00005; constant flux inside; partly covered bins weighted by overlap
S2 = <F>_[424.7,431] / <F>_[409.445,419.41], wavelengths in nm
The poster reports 0.42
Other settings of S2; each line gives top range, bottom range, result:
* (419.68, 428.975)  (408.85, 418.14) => 0.46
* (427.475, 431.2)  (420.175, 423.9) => 0.69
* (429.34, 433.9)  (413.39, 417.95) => 0.45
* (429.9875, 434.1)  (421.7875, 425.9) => 0.73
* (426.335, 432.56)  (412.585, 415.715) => 0.40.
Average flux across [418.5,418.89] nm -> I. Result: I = 44.7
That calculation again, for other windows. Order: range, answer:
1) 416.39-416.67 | 41.8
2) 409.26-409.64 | 143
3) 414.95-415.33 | 61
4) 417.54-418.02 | 29.7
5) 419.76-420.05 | 41.3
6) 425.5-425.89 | 31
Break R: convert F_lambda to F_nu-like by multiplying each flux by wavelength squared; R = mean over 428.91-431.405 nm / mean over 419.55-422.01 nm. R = 0.65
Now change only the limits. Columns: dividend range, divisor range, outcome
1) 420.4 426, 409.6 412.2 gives 0.42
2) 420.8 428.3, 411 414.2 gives 0.46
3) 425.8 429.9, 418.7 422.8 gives 0.72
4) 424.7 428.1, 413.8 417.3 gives 0.53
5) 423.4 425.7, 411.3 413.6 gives 0.46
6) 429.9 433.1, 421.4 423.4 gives 0.72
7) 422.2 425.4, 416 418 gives 0.74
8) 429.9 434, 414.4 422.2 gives 0.56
